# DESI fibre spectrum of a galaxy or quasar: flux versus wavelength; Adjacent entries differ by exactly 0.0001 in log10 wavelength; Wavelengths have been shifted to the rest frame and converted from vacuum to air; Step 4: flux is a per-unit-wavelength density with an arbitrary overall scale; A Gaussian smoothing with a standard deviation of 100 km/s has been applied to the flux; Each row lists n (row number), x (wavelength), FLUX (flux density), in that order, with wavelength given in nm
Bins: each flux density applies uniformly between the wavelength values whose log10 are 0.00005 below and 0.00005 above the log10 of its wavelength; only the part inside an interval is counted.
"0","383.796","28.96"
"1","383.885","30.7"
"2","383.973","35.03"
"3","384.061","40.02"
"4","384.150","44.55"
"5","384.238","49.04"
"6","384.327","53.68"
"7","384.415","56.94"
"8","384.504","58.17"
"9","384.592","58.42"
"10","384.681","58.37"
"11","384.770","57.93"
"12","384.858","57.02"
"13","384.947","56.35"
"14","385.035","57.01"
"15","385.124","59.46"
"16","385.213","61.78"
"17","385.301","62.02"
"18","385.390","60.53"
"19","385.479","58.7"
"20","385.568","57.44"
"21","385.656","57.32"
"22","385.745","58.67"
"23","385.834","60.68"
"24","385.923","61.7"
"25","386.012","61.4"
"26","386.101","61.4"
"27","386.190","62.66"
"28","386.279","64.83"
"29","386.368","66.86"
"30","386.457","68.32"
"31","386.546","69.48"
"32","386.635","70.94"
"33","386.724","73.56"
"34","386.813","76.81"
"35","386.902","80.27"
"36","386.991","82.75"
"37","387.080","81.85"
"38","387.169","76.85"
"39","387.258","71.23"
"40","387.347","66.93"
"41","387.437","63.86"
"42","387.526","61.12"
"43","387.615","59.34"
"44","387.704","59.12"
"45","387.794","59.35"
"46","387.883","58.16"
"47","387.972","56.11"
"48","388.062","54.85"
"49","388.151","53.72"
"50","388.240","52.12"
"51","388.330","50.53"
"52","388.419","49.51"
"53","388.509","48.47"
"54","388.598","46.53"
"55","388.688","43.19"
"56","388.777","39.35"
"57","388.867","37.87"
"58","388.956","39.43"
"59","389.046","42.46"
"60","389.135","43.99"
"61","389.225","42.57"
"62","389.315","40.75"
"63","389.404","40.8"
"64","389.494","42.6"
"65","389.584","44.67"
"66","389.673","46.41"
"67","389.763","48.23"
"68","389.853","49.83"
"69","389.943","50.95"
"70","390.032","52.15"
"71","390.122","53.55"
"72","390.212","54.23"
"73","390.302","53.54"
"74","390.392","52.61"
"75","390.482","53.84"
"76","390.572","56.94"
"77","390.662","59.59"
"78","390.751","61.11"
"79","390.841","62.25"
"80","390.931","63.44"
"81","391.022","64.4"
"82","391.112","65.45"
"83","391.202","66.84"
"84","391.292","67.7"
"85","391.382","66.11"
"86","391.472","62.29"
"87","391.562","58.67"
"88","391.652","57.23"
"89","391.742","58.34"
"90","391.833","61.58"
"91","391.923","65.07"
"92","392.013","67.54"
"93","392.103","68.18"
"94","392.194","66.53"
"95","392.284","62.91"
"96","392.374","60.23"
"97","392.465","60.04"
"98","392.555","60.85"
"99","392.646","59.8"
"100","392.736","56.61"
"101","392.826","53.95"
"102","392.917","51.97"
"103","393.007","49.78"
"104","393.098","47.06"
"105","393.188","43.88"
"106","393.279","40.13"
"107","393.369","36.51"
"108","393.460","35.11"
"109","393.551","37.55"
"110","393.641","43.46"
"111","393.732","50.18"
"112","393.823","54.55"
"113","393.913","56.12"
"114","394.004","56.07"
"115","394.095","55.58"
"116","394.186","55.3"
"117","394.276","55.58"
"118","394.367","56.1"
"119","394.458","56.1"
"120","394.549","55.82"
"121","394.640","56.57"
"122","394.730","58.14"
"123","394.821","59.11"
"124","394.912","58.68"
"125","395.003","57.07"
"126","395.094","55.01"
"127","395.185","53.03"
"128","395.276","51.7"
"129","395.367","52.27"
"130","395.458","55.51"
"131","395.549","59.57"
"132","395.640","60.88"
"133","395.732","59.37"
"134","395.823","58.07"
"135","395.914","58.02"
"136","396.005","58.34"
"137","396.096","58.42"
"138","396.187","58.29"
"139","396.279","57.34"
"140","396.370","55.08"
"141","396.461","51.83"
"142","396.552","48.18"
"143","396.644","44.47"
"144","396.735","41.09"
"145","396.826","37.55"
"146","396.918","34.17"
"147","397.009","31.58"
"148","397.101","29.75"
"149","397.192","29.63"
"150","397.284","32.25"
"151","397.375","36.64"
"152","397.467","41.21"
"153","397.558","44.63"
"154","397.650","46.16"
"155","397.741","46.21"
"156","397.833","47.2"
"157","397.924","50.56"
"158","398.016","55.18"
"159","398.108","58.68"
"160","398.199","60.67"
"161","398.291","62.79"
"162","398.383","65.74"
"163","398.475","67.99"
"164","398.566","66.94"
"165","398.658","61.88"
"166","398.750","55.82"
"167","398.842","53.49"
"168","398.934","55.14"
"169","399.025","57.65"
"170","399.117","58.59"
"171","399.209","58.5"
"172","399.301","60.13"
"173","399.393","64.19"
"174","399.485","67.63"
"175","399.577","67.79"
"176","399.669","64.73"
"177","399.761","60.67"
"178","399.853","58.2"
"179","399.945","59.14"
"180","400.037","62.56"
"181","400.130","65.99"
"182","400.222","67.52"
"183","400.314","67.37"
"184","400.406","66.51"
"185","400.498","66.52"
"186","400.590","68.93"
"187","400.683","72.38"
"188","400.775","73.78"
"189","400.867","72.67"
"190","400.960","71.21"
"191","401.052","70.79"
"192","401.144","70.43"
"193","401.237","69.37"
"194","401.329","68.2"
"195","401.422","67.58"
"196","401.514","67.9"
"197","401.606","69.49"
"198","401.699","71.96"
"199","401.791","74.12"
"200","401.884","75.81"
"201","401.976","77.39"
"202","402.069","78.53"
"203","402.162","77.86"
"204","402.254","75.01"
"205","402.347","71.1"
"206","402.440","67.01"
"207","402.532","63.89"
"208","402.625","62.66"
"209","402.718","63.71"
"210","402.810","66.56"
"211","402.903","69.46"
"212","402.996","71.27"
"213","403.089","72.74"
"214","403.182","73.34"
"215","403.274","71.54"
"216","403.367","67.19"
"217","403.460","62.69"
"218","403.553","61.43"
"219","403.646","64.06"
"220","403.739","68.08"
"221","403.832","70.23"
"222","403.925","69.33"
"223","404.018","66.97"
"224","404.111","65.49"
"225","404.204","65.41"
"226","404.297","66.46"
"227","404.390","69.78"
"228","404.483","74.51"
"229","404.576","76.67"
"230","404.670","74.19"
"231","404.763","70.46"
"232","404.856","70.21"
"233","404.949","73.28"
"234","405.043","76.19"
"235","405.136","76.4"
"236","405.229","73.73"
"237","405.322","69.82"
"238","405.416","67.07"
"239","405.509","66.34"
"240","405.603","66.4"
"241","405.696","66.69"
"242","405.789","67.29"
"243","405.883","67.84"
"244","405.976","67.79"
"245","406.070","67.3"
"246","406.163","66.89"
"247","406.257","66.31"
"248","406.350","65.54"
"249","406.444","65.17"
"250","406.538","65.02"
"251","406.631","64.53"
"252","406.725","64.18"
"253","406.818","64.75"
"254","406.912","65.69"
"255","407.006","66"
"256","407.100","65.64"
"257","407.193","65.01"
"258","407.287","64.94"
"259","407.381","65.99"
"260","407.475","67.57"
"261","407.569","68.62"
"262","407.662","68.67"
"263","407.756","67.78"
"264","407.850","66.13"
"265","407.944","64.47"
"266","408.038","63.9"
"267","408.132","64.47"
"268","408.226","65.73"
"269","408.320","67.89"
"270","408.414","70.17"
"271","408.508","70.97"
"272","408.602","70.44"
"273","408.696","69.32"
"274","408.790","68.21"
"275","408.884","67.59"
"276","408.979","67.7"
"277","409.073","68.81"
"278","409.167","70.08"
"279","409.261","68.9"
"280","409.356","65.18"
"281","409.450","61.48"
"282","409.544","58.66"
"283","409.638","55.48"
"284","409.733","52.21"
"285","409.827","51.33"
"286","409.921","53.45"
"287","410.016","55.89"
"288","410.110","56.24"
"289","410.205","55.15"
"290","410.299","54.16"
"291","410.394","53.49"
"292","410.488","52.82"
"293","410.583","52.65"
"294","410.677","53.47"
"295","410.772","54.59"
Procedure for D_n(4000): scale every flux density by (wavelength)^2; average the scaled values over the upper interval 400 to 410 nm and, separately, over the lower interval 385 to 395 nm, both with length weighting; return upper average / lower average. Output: 1.29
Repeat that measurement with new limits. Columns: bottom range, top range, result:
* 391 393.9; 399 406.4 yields 1.28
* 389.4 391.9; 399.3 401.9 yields 1.26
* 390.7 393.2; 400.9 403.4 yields 1.23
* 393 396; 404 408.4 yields 1.36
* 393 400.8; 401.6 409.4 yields 1.32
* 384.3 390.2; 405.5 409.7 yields 1.28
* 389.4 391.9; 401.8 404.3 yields 1.30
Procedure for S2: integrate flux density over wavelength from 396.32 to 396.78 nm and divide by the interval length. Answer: 48.3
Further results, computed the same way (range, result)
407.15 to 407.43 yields 65.2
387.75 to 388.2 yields 56.5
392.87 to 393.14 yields 49.6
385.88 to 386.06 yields 61.5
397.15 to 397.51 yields 34.9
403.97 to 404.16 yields 66.3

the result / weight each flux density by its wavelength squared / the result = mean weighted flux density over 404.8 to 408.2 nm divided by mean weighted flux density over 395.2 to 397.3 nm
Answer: 1.4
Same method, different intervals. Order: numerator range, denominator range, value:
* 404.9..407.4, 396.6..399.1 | 1.44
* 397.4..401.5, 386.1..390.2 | 1.16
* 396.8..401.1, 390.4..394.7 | 1.04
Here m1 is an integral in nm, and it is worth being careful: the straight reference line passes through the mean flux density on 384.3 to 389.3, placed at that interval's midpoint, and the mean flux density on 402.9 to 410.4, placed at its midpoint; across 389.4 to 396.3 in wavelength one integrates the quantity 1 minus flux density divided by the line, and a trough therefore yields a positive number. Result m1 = 0.63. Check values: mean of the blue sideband 59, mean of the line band 55.7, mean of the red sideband 66.4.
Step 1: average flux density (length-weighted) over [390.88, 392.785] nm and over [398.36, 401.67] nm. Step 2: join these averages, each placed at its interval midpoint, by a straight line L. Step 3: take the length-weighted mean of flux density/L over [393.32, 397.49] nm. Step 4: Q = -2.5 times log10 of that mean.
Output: 0.26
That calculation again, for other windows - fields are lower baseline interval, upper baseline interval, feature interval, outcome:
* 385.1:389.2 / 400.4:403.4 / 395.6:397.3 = 0.36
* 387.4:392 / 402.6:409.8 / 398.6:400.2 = 0.02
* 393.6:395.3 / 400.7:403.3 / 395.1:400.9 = 0.13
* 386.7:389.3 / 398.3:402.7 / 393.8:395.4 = 0.12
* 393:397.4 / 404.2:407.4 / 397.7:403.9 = -0.11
